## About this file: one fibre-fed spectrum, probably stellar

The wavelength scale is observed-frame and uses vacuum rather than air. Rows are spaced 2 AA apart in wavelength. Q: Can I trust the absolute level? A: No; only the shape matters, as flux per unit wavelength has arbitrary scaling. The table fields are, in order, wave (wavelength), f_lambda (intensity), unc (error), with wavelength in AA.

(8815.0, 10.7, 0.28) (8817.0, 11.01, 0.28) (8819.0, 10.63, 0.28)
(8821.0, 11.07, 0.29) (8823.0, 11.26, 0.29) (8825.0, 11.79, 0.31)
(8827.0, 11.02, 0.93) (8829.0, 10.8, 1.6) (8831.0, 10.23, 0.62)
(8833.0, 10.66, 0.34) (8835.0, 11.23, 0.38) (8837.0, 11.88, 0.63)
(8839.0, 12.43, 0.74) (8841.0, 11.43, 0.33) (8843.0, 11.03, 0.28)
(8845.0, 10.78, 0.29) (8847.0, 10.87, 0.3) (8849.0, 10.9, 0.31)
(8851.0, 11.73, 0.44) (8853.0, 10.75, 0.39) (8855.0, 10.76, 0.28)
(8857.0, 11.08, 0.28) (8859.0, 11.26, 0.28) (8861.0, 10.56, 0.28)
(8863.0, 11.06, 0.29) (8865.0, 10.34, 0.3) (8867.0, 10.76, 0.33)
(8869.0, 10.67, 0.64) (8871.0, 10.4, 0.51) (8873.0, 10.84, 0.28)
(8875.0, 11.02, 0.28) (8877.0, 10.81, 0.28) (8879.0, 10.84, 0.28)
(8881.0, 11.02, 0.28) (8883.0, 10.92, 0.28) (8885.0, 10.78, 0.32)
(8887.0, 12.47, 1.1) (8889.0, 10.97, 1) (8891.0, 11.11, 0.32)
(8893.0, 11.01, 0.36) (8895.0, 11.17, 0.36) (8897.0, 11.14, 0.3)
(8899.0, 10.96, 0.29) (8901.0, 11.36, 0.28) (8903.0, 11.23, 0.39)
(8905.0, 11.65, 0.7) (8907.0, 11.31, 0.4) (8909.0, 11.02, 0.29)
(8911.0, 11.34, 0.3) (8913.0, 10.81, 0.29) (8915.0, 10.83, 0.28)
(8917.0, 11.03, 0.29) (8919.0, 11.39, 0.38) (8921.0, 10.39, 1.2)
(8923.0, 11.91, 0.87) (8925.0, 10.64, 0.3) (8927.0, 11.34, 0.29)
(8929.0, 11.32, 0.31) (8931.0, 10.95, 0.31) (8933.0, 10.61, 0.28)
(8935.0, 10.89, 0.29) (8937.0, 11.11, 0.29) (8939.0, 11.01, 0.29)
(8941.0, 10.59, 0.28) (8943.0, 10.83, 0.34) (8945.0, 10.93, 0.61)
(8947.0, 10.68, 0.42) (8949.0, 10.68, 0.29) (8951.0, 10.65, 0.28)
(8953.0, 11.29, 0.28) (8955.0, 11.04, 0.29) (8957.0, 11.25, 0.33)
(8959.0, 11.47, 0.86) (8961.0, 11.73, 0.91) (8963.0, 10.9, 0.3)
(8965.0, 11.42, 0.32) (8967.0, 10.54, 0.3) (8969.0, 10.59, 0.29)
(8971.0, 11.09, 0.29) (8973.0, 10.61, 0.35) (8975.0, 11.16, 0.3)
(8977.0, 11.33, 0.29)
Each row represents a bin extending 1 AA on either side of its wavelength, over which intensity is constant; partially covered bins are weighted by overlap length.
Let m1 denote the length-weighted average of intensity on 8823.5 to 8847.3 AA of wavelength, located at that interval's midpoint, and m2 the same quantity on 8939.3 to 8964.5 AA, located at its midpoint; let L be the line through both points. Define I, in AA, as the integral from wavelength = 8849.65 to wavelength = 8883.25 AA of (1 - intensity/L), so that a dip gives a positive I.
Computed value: 0.8 AA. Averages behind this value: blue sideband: 11.2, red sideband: 11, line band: 10.9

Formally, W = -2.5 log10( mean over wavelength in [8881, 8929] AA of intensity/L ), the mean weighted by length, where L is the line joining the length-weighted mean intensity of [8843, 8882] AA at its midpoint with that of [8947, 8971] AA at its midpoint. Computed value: -0.022 mag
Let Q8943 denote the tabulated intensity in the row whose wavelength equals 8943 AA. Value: 10.83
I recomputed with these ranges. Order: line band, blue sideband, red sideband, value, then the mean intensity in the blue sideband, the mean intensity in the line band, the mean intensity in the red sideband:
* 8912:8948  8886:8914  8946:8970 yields 0.6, 11.3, 11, 11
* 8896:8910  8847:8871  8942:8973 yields -0.4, 10.9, 11.2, 11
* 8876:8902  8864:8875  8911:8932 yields -0.8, 10.6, 11.1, 11.1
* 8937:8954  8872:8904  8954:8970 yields 0.4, 11.1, 10.8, 11.1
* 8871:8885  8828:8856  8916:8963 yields 0.3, 11.1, 10.9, 11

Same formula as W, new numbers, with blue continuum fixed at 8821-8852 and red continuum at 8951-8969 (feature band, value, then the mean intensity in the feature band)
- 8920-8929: 0.006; 11.1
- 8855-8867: 0.034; 10.8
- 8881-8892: -0.005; 11.2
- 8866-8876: 0.044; 10.7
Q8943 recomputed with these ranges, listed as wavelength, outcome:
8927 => 11.34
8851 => 11.73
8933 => 10.61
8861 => 10.56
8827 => 11.02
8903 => 11.23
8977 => 11.33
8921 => 10.39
